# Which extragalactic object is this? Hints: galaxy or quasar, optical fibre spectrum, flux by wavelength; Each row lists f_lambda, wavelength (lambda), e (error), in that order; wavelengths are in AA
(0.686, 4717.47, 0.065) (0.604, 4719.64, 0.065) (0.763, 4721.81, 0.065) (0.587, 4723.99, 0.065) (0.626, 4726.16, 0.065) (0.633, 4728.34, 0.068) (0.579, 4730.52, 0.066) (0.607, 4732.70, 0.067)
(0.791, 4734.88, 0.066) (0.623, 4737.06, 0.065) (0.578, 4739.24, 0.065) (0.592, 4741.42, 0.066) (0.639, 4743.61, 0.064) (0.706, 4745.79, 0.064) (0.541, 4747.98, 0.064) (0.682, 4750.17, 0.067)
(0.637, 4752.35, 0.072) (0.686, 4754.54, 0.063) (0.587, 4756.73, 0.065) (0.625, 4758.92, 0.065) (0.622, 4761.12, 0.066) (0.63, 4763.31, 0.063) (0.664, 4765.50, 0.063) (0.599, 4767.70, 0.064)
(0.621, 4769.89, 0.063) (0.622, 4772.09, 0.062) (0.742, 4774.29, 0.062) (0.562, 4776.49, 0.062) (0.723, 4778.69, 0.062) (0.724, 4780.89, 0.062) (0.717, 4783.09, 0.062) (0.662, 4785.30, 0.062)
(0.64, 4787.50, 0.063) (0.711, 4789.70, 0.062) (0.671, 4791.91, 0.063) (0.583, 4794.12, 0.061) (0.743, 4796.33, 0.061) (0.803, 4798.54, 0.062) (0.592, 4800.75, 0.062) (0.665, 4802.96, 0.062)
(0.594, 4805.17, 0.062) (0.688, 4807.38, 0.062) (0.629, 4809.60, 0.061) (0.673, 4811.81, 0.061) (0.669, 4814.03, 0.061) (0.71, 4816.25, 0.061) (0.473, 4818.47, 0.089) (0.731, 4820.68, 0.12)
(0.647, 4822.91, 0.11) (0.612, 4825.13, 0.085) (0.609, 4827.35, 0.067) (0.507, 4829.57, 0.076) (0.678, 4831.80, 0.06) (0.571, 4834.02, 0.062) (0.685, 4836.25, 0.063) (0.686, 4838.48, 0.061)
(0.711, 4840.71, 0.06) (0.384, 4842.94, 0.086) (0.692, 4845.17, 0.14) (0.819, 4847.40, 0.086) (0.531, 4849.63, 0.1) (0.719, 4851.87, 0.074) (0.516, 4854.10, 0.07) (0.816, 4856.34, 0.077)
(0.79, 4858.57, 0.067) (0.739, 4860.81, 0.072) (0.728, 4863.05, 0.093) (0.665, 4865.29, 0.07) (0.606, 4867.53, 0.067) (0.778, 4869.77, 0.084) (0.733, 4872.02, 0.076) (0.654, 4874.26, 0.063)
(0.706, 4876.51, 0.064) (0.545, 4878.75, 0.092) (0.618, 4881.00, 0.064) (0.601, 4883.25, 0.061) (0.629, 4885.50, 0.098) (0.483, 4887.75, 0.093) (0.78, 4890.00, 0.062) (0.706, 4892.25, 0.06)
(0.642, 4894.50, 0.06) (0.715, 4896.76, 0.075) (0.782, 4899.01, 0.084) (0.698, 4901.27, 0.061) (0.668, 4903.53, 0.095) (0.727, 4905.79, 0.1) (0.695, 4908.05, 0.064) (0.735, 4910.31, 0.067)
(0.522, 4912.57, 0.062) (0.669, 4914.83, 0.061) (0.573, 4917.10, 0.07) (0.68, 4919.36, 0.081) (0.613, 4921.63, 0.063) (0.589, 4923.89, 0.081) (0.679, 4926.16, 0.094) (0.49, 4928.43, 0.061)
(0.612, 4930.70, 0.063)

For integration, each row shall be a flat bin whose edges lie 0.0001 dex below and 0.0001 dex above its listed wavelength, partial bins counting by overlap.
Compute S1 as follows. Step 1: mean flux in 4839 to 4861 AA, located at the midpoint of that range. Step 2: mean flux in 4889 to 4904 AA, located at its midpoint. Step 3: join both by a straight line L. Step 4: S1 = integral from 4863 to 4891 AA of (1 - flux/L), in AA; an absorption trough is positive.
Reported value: 1.7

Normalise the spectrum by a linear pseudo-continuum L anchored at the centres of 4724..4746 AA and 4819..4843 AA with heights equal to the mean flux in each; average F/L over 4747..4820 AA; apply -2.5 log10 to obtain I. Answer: -0.04 mag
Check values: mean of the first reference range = 0.632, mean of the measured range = 0.652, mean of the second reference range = 0.627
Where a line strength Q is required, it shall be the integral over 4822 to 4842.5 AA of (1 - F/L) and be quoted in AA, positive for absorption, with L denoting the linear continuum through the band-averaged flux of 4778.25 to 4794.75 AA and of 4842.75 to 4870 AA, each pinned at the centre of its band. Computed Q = 1.7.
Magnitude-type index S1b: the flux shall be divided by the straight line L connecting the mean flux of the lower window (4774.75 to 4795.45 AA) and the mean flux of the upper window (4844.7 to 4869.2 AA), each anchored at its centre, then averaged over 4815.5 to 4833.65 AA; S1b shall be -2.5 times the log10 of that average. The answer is 0.11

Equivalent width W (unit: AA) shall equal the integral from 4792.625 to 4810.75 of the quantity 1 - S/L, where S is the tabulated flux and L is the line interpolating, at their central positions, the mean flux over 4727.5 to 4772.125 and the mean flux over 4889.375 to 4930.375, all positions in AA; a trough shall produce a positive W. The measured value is -0.6 AA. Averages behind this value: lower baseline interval 0.632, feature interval 0.662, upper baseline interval 0.662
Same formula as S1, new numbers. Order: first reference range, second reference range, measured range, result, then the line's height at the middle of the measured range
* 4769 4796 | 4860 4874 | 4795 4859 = 3.27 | 0.687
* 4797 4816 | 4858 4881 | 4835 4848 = 0.45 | 0.679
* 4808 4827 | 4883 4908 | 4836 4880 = -0.88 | 0.662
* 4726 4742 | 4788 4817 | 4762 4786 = -0.24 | 0.654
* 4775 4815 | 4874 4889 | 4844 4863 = -2.38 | 0.625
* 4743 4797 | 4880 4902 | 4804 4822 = 0.31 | 0.657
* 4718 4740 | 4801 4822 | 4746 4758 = 0.19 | 0.643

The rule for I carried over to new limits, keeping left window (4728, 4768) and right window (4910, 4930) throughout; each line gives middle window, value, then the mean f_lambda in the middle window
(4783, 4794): -0.07 mag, 0.668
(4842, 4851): 0.01 mag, 0.614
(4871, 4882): -0.06 mag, 0.651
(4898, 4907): -0.17 mag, 0.717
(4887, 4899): -0.11 mag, 0.682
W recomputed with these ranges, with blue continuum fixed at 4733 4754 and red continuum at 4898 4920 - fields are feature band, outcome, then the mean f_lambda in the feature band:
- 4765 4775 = 0.0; 0.645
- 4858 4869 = -0.6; 0.704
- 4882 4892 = 0.6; 0.631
